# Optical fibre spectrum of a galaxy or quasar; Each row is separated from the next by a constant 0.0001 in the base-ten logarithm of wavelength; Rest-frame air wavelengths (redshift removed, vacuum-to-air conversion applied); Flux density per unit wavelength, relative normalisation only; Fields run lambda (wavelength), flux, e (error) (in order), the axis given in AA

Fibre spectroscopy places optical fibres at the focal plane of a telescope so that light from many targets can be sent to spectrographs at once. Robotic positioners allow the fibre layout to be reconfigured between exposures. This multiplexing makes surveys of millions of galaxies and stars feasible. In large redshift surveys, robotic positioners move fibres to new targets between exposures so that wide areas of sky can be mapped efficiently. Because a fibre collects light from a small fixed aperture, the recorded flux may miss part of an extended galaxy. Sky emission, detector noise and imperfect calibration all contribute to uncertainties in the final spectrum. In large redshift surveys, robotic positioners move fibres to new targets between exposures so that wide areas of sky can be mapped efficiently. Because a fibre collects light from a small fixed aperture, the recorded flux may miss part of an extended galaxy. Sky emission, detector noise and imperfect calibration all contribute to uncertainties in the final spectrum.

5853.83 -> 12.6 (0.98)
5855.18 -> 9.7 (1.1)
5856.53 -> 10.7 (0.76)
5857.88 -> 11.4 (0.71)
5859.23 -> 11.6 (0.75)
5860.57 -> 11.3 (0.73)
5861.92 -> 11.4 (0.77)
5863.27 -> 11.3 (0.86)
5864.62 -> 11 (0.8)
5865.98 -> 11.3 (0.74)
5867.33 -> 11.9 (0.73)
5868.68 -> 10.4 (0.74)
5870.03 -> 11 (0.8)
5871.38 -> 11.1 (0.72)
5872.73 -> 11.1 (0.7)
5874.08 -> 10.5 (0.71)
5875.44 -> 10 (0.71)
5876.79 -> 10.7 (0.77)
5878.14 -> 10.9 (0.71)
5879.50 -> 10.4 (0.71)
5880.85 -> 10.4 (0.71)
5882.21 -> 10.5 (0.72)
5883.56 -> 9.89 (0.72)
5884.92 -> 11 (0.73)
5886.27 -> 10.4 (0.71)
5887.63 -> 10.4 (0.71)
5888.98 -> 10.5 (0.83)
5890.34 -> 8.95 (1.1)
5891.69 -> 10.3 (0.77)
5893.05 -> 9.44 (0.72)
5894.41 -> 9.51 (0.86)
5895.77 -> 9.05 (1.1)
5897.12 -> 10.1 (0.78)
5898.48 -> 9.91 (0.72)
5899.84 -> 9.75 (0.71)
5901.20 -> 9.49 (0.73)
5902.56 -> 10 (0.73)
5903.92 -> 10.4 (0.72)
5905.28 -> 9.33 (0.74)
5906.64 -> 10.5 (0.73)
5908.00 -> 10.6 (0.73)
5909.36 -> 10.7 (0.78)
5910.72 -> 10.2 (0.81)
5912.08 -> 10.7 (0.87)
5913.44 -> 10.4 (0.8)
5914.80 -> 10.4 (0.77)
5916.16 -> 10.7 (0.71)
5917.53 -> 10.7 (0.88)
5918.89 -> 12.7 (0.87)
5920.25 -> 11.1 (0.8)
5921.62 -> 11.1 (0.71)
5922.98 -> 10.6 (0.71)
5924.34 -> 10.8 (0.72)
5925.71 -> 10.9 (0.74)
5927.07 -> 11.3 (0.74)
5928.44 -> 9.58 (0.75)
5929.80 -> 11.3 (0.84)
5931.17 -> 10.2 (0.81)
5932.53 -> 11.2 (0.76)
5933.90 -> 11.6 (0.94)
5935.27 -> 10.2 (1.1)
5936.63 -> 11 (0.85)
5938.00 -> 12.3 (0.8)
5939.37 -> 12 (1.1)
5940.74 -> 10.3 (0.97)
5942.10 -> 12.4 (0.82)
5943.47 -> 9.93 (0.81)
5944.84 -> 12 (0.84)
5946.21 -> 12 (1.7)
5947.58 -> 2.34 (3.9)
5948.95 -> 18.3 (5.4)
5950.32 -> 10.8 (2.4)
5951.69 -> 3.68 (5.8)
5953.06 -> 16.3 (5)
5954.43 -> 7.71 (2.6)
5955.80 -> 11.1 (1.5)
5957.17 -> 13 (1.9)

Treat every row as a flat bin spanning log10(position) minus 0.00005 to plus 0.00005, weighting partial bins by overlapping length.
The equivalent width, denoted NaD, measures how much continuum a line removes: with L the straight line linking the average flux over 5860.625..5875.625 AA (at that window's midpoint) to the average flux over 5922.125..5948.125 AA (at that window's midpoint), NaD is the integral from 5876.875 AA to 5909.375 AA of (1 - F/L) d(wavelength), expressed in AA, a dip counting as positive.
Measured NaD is 2.4 AA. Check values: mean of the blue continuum 11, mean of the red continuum 10.7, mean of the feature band 10.1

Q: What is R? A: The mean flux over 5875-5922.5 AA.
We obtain 10.3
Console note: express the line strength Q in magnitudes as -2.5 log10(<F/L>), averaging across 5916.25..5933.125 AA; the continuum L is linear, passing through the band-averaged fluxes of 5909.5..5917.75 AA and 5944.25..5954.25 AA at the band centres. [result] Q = -0.040 mag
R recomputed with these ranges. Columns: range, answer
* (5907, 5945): 10.9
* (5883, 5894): 10.1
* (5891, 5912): 9.97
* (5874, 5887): 10.5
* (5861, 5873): 11.2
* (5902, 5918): 10.4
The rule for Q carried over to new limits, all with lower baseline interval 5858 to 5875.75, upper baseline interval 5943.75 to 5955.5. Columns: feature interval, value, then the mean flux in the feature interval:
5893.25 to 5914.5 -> 0.078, 10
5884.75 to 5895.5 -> 0.096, 9.98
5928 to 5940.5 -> -0.052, 11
